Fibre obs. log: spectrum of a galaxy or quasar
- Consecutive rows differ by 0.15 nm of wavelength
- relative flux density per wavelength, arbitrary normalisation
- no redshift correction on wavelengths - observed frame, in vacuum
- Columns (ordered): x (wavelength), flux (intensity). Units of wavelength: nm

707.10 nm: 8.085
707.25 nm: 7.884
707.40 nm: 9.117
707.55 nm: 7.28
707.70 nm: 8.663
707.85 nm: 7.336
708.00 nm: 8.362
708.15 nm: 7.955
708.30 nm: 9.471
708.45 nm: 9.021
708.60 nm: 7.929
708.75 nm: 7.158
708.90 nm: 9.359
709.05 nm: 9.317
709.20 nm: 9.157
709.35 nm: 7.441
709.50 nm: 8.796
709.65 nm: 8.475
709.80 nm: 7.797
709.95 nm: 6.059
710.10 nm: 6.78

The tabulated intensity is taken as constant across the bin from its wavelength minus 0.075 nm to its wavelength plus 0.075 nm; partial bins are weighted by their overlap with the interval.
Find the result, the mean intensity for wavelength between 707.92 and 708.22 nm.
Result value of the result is 8.15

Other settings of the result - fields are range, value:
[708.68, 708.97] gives 8.26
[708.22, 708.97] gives 8.58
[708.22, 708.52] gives 9.23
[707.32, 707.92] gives 8.1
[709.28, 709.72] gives 8.24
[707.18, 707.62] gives 8.11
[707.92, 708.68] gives 8.53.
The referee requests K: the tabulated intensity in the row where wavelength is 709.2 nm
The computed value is 9.157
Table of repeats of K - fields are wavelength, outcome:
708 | 8.362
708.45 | 9.021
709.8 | 7.797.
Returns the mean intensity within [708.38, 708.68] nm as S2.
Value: 8.44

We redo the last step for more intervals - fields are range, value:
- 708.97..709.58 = 8.68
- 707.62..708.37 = 8.34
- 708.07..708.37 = 8.69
